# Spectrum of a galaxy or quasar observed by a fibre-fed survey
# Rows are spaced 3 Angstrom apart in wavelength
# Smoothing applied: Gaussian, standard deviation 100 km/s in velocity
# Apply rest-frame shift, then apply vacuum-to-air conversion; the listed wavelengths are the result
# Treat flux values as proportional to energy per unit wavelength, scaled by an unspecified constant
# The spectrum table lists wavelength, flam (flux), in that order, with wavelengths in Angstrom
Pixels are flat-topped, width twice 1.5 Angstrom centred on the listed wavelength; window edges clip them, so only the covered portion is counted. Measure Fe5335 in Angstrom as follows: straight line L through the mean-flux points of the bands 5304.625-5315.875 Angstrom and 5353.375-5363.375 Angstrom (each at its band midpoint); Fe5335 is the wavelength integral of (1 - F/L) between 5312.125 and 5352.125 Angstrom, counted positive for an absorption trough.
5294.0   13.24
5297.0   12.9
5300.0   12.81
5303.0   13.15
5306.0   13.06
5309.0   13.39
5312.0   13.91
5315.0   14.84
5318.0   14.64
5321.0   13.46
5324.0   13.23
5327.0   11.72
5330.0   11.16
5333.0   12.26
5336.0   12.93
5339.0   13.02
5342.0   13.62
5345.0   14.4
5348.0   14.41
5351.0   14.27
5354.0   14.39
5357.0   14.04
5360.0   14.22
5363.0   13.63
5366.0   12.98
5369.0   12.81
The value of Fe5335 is 1.48 Angstrom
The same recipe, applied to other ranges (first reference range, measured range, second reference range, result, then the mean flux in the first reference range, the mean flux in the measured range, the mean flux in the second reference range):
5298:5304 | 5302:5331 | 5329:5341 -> -1.3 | 13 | 13.3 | 12.4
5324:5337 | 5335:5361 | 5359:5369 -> -2.3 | 12.1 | 13.9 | 13.5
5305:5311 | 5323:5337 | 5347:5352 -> 1.7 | 13.3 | 12.2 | 14.3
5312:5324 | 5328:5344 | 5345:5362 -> 1.8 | 14.1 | 12.6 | 14.3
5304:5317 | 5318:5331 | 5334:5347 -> 0.9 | 13.8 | 12.7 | 13.5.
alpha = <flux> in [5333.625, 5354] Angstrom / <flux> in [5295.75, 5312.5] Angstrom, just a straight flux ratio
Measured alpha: 1.04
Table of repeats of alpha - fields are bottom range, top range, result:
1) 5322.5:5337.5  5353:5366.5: 1.13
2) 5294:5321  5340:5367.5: 1.03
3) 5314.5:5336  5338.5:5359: 1.09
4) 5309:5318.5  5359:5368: 0.95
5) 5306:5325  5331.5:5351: 0.97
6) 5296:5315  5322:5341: 0.93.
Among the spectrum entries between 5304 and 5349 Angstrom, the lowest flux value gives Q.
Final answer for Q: 11.16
